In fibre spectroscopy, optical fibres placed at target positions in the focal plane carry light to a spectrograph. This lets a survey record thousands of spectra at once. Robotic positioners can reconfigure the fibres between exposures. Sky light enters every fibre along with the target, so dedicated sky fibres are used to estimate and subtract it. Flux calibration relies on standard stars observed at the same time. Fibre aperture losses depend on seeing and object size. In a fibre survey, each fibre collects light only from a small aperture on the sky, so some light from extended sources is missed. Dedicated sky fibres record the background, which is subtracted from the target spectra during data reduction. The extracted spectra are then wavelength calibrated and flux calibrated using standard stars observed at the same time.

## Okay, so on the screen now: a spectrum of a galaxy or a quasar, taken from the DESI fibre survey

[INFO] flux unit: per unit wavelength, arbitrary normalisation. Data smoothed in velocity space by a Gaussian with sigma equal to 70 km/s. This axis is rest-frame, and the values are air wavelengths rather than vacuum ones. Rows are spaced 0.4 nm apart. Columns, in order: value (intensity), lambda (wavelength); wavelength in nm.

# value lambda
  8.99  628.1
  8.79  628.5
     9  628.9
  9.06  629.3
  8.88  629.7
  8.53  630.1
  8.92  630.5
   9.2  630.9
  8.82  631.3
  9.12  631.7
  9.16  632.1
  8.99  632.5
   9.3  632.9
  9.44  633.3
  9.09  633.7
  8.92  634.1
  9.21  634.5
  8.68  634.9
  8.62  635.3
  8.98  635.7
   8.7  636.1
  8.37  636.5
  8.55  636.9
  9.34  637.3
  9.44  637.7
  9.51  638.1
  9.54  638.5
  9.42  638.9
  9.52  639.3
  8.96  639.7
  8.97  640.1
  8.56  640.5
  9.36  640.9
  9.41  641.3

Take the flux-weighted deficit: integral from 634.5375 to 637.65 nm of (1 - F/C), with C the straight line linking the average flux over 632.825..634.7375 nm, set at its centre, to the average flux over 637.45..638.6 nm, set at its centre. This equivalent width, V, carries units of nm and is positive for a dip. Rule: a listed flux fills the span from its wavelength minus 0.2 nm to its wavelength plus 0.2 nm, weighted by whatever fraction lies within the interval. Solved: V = 0.18 nm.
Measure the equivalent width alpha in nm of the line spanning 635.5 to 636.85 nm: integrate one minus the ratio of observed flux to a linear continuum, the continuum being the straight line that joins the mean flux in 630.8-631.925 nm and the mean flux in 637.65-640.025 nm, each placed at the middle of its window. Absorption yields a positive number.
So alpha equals 0.09 nm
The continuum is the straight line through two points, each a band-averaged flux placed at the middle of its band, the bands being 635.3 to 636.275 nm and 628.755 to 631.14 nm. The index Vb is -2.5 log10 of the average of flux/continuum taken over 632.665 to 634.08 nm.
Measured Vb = -0.04 mag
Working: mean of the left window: 8.93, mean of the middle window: 9.22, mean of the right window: 8.8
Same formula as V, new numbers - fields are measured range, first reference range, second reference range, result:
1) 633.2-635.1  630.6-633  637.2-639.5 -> 0.04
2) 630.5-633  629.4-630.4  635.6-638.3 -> -0.07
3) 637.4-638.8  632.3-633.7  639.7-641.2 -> -0.06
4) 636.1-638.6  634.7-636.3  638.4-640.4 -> -0.03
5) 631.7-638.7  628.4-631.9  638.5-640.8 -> -0.01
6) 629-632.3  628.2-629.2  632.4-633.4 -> 0.04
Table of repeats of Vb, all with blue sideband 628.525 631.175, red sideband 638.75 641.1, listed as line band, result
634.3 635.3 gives 0.02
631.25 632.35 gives -0.01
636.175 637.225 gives 0.06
